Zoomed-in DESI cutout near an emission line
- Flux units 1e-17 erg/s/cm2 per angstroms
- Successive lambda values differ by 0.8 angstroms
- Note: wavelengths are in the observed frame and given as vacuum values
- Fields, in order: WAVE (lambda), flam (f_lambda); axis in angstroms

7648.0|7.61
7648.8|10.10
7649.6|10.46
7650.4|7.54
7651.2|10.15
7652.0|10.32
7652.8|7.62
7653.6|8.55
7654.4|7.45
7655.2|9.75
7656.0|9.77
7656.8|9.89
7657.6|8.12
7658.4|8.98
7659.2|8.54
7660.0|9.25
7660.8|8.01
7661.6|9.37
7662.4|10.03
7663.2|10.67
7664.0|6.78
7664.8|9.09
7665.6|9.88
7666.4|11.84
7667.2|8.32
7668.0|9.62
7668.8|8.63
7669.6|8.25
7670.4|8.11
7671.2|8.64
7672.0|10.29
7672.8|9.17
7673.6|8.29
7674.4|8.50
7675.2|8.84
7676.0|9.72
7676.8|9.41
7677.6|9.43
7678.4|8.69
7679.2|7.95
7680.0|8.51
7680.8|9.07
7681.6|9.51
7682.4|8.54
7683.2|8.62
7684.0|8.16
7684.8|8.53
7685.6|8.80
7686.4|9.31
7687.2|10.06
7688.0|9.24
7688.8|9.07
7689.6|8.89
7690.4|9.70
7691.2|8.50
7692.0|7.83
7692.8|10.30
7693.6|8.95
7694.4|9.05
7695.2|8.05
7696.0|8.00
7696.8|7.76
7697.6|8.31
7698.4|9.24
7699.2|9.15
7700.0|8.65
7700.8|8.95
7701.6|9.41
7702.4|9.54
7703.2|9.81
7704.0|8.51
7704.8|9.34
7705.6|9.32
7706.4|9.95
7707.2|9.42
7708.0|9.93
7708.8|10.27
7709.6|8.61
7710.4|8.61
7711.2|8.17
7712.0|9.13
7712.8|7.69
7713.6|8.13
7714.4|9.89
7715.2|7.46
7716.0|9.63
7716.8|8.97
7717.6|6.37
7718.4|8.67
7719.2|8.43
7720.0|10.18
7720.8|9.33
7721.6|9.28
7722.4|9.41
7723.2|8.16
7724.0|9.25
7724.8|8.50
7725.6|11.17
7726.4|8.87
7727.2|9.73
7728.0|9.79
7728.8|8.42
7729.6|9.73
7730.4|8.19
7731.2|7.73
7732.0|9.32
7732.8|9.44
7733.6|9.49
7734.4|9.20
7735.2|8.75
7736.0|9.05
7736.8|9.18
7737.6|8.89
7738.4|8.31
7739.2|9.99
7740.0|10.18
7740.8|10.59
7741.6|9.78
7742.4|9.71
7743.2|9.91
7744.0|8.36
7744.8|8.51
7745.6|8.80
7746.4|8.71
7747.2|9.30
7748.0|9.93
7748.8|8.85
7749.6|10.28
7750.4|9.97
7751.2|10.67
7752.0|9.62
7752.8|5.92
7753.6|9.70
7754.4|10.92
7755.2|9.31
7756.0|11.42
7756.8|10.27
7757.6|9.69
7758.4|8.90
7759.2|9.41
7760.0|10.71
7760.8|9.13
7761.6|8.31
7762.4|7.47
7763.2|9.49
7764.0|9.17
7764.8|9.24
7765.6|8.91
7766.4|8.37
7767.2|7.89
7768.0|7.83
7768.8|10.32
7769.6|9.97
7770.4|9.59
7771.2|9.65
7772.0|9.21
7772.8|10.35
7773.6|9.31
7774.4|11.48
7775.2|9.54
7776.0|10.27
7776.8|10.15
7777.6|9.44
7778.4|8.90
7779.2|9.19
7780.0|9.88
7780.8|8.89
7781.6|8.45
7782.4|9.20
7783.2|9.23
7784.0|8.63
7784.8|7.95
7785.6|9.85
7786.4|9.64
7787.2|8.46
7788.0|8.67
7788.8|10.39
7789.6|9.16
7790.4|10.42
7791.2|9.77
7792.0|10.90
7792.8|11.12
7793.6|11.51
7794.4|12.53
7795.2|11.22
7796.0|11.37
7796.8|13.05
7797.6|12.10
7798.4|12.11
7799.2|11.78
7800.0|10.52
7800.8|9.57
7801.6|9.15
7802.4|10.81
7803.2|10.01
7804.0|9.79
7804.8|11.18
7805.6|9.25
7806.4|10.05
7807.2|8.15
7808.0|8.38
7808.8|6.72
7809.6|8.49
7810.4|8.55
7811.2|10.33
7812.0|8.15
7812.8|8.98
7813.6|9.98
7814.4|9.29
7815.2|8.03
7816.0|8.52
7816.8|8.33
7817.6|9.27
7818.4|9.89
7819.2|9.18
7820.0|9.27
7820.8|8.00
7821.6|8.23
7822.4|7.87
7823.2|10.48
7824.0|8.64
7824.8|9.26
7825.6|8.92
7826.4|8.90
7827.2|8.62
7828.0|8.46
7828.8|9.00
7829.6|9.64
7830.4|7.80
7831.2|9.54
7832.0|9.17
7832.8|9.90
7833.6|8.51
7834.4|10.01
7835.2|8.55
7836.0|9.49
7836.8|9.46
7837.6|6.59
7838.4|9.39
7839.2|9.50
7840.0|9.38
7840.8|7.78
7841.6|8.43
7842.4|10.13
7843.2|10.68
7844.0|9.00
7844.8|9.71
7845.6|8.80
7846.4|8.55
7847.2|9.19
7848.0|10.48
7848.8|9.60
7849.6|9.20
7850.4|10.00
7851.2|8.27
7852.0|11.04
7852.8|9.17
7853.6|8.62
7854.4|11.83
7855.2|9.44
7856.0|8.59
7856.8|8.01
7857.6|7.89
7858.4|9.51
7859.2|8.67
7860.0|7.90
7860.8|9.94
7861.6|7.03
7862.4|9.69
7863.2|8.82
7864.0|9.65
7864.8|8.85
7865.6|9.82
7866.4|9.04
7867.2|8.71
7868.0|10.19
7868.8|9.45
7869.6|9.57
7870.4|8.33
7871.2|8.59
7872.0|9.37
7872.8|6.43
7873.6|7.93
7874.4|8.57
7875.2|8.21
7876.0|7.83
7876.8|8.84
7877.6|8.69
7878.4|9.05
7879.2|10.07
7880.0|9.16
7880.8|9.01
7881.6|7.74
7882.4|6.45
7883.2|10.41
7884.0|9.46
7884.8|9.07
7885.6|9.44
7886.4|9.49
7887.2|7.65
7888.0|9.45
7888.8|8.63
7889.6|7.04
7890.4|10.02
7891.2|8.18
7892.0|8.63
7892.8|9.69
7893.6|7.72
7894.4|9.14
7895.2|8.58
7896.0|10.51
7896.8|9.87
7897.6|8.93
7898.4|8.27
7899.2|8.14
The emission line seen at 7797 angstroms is [N II]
